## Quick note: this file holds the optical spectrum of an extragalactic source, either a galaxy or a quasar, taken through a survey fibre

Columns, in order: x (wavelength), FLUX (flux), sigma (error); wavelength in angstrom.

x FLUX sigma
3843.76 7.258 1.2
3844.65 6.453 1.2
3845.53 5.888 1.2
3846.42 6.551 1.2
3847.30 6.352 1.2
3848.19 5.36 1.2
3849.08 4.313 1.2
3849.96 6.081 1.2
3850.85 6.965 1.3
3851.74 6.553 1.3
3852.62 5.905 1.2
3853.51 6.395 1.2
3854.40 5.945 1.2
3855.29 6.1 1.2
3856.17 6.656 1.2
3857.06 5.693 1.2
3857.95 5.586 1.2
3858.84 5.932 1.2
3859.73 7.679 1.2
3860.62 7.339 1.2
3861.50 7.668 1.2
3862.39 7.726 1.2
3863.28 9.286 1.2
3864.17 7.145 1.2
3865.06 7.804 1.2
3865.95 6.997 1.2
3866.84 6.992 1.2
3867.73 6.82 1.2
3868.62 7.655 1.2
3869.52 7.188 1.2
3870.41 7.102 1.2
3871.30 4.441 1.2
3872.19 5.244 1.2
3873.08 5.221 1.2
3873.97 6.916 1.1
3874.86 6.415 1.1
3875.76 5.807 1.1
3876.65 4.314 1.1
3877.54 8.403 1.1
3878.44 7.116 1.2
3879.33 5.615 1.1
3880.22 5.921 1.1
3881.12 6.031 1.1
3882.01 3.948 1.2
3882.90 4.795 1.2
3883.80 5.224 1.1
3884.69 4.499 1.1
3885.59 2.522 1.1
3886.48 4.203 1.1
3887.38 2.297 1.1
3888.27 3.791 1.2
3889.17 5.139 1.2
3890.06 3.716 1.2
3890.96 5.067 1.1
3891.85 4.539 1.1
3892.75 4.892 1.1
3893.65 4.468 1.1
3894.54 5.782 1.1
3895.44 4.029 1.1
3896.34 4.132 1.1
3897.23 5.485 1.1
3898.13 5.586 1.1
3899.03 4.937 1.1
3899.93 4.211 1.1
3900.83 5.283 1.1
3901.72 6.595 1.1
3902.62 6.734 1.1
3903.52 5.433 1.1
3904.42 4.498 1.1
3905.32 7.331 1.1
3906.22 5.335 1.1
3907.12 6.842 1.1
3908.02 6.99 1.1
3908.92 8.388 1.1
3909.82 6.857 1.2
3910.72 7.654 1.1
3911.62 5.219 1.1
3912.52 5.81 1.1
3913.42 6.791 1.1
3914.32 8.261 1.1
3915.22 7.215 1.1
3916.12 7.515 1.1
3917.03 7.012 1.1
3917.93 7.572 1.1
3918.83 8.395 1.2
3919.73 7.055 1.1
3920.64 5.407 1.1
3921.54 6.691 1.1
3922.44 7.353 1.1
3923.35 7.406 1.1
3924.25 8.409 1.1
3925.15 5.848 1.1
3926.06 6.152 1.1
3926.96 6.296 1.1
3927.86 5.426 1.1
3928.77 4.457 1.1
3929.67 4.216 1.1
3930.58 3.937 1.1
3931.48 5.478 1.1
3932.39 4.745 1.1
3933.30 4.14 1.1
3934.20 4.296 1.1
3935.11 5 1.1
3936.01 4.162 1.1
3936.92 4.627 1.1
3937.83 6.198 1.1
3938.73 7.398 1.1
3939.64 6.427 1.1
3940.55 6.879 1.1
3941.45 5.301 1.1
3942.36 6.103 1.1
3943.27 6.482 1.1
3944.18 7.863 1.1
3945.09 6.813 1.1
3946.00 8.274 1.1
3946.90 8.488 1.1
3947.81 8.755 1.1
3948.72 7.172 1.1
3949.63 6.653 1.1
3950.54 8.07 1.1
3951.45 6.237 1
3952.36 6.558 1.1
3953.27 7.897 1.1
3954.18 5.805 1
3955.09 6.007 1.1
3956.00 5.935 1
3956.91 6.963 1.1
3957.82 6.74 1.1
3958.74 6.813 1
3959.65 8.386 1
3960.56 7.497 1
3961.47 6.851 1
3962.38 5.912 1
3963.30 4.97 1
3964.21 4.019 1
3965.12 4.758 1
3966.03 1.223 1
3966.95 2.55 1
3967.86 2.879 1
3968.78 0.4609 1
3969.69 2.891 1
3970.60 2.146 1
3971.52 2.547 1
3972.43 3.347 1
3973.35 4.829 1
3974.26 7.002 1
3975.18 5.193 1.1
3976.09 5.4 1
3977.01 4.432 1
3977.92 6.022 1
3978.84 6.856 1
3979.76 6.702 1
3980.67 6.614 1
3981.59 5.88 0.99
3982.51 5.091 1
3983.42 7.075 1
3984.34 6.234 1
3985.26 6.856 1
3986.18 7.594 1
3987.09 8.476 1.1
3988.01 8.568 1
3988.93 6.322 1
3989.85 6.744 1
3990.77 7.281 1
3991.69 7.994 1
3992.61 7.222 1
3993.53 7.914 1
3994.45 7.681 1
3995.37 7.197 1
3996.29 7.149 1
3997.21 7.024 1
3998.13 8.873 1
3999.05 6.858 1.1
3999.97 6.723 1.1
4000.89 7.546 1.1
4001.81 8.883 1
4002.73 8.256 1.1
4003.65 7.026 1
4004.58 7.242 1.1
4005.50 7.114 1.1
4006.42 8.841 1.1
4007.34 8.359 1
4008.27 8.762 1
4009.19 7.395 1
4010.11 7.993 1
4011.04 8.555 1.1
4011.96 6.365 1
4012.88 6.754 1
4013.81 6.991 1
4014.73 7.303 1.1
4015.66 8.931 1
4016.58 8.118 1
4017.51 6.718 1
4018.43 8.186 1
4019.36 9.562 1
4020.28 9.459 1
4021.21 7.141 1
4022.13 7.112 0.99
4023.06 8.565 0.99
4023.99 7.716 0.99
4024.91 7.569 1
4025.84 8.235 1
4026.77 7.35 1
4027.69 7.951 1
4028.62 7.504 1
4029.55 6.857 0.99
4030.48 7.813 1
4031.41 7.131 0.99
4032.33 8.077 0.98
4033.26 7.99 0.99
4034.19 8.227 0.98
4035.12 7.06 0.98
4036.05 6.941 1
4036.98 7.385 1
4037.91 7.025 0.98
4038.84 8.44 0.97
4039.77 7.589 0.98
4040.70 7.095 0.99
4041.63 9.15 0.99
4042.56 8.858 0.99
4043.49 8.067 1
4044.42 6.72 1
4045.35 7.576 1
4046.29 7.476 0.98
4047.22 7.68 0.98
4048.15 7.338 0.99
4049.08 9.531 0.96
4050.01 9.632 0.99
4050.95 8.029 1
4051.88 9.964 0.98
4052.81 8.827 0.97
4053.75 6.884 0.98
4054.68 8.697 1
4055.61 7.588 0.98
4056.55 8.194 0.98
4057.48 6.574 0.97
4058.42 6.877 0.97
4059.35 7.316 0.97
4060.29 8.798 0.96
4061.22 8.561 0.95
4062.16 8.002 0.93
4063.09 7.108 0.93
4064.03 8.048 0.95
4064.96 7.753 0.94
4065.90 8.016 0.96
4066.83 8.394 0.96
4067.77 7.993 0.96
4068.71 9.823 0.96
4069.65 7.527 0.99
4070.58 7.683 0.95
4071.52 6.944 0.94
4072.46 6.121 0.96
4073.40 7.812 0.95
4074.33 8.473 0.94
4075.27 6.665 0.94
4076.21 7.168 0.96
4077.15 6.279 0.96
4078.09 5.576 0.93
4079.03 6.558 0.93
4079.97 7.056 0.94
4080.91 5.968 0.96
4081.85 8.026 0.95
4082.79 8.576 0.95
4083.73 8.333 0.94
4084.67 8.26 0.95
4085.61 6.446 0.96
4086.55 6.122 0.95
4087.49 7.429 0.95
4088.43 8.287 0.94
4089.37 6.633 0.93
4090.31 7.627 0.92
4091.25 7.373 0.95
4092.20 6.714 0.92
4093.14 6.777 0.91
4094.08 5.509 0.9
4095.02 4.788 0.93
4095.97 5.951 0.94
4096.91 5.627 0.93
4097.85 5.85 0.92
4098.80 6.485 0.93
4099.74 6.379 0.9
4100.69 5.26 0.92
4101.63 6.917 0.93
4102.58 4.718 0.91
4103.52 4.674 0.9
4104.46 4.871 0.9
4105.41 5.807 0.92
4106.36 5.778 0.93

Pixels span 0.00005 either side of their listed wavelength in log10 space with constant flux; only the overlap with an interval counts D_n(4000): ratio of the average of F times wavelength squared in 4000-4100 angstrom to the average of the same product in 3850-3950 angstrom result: 1.34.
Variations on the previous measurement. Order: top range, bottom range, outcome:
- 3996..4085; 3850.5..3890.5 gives 1.41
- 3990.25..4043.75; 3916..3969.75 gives 1.34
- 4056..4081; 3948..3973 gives 1.50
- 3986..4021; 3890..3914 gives 1.43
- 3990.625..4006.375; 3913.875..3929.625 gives 1.16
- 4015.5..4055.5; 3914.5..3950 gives 1.32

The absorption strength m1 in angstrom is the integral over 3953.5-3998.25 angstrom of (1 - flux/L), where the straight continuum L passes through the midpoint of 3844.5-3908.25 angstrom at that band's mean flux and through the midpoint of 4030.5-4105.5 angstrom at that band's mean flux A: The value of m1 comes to 4.9 angstrom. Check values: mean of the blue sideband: 5.82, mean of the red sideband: 7.33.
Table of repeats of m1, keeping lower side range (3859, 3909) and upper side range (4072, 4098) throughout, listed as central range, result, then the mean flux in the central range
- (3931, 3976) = 3.91 angstrom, 5.62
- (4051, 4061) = -1.90 angstrom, 7.99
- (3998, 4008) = -2.09 angstrom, 7.78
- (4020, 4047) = -4.59 angstrom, 7.71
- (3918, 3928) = -1.40 angstrom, 6.84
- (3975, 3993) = -0.90 angstrom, 6.65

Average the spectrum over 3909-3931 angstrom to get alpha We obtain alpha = 6.57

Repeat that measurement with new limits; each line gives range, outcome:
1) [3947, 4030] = 6.73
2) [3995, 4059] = 7.81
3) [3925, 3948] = 5.88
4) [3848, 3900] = 5.77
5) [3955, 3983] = 5.05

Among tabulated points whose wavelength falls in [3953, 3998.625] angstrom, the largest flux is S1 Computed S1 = 8.873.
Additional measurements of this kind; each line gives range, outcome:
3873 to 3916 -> 8.403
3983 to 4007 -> 8.883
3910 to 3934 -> 8.409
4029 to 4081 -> 9.964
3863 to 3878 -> 9.286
